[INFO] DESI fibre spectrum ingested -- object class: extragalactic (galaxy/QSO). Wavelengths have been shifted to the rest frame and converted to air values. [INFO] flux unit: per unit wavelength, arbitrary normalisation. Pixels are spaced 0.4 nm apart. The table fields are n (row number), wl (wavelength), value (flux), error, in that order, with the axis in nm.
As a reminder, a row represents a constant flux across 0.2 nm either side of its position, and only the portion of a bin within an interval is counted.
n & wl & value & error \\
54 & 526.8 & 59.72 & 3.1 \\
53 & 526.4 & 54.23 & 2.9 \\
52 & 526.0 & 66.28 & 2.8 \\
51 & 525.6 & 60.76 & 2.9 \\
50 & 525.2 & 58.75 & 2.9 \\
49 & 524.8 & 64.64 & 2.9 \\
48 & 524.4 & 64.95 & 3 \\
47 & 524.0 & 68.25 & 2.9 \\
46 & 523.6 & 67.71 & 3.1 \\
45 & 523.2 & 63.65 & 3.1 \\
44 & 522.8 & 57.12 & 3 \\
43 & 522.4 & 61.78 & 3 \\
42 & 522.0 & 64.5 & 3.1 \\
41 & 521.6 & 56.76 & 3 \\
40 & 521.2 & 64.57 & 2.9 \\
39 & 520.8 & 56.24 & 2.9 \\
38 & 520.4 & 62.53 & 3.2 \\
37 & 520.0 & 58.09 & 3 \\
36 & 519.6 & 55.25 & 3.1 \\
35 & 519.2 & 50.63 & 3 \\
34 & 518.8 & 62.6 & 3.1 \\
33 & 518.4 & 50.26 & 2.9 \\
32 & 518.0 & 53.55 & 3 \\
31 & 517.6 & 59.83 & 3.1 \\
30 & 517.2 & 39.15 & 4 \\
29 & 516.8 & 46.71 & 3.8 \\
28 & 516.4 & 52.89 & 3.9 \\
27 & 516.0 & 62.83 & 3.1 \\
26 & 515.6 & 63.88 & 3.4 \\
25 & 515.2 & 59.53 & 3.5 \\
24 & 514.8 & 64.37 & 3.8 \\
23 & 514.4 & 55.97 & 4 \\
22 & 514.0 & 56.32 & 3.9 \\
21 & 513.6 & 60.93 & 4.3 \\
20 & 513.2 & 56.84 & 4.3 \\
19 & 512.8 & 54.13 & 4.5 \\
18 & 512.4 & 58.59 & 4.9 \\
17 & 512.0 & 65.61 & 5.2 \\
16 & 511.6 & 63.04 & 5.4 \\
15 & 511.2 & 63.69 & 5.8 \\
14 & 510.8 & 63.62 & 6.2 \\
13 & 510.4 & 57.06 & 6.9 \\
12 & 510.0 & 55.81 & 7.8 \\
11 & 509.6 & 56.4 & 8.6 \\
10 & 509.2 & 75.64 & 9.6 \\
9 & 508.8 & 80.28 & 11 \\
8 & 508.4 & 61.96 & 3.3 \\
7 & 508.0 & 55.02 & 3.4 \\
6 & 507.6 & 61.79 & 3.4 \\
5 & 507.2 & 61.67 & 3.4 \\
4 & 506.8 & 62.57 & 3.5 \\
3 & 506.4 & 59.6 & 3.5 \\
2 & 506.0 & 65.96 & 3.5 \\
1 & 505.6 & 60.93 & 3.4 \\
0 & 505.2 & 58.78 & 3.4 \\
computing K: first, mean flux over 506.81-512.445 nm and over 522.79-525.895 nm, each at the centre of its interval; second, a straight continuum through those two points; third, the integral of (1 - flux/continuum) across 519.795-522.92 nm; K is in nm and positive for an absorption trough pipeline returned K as 0.16 nm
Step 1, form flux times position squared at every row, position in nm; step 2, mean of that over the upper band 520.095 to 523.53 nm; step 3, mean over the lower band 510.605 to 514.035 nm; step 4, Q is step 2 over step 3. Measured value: 1.05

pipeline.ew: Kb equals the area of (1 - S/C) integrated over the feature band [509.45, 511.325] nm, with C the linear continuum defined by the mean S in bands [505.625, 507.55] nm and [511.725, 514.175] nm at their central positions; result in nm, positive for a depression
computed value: 0.03 nm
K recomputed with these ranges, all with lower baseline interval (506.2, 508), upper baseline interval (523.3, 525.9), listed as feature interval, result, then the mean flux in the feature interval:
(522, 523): 0.052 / 60.5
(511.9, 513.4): 0.084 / 58.3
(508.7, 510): -0.140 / 67.7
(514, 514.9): 0.048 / 58.8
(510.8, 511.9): -0.037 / 63.6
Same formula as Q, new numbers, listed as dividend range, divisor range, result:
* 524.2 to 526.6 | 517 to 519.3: 1.20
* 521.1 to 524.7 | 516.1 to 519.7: 1.23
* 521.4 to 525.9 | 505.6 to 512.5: 1.06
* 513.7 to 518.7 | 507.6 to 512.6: 0.90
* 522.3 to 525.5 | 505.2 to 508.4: 1.11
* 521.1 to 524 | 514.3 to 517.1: 1.12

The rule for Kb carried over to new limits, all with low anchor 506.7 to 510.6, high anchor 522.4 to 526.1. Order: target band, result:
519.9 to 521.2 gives 0.07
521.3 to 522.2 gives 0.03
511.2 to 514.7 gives 0.20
